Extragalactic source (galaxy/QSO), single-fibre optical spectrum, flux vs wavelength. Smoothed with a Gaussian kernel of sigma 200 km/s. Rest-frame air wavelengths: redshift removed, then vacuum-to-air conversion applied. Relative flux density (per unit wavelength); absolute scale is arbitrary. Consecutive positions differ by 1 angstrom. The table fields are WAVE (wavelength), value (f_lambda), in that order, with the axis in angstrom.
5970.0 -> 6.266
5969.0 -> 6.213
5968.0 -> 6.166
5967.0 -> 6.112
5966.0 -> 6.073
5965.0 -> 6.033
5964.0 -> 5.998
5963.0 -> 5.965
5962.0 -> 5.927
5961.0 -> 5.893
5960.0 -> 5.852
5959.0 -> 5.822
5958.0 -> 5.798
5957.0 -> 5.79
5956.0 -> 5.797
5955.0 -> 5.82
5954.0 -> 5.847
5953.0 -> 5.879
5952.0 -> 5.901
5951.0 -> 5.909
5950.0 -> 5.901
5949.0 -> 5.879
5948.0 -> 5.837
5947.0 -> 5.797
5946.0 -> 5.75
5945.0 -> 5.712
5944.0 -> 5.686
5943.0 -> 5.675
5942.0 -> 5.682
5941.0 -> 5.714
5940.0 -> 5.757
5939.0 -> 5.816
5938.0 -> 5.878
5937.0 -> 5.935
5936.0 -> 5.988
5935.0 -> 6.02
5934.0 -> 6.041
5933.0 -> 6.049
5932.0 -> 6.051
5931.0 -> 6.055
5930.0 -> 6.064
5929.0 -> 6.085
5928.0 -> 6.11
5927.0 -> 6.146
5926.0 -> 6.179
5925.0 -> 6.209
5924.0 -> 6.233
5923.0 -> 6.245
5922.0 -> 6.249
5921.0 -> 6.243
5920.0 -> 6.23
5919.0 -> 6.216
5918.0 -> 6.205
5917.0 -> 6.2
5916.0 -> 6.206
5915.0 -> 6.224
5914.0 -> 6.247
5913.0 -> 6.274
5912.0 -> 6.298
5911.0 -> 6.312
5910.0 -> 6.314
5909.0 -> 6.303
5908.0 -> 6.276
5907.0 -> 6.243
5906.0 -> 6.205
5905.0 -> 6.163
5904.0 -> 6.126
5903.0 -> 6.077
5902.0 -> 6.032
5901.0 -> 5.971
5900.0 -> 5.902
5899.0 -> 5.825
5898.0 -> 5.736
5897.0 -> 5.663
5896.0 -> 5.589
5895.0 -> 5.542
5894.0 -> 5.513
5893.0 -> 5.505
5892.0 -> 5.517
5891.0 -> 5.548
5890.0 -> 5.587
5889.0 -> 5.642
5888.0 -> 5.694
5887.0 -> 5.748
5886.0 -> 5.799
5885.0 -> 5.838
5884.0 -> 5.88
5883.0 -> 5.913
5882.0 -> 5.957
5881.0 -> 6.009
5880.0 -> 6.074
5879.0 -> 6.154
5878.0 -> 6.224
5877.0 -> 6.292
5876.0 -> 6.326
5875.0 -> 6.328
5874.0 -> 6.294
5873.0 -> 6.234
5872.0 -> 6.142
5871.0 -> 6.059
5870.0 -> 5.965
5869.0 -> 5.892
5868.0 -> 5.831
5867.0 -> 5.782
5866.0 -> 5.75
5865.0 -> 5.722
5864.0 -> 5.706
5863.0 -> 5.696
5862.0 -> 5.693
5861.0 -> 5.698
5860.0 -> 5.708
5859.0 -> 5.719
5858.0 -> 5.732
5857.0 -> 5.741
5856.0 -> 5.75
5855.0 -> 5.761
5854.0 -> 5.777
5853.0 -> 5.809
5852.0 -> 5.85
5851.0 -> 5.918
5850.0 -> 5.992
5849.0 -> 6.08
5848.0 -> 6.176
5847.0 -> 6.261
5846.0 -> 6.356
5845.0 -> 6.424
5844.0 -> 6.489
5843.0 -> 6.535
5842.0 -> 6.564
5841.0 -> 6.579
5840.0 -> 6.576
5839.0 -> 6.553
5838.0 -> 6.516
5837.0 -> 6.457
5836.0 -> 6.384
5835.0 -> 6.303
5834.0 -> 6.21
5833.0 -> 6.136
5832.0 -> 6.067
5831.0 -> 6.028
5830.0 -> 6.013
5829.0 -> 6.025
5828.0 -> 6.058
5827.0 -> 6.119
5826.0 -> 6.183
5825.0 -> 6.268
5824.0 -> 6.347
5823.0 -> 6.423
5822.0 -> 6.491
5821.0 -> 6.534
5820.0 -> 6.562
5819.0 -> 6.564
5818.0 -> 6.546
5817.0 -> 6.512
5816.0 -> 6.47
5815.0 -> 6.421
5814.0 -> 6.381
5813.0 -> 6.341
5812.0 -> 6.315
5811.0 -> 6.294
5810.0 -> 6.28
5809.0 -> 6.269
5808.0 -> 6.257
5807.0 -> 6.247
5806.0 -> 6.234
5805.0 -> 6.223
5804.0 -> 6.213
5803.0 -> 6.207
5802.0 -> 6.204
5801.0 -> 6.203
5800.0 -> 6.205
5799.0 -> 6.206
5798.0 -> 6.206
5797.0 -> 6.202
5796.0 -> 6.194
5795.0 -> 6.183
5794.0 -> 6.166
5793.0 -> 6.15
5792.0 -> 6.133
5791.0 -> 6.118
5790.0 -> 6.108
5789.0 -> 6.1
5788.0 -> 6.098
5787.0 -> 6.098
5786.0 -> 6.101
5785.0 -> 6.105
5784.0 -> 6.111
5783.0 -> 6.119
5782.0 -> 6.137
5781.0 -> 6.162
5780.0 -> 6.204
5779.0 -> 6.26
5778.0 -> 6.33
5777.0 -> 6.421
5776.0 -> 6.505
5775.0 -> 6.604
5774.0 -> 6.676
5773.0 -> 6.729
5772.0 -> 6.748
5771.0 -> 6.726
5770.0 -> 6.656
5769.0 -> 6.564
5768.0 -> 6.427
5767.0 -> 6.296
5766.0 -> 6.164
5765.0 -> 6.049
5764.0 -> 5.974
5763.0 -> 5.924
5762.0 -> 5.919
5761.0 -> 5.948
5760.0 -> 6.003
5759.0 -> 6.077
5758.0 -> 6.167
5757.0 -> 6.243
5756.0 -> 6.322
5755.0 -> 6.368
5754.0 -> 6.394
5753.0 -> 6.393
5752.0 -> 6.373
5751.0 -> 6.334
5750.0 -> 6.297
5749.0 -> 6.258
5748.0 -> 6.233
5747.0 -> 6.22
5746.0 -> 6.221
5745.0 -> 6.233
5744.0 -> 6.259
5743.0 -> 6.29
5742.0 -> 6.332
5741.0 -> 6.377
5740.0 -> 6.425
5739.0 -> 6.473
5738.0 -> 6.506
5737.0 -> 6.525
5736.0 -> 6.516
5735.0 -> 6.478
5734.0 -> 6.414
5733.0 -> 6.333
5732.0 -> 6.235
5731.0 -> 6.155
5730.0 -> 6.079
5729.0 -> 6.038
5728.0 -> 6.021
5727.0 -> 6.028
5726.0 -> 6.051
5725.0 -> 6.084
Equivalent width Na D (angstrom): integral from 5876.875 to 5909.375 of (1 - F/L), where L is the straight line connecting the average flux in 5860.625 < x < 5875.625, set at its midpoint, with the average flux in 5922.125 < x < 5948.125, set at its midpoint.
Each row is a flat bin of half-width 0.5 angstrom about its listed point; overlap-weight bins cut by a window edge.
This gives 0.3 angstrom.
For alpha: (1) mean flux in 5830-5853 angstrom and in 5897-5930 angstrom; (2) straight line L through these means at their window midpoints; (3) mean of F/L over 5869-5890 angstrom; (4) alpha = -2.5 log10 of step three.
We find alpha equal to 0.035 mag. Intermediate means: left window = 6.28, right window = 6.16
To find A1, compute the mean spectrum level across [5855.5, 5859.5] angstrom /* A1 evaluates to 5.74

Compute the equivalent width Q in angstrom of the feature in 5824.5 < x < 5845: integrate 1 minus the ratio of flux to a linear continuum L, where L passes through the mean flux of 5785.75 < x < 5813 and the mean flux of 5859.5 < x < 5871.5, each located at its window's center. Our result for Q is -1.1 angstrom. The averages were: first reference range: 6.2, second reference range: 5.79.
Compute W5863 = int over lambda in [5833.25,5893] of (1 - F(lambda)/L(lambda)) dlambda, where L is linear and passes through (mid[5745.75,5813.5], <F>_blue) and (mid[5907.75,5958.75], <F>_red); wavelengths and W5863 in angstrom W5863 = 1.07 angstrom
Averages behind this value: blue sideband 6.25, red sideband 6.02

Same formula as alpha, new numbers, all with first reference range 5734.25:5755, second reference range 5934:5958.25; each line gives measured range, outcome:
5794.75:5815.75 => -0.010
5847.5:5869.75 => 0.045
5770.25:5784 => -0.026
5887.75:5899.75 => 0.065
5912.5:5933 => -0.052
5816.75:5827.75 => -0.043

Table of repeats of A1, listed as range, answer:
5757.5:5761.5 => 6.05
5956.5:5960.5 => 5.82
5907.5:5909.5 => 6.29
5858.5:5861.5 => 5.71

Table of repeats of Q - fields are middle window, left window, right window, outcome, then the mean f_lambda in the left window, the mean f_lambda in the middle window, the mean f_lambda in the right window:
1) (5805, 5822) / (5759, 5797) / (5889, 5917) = -0.6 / 6.25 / 6.39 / 5.97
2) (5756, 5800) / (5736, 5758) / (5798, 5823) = 0.7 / 6.34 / 6.24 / 6.34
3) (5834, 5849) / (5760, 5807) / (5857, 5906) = -1.0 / 6.24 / 6.42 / 5.87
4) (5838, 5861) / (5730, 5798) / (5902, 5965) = 0.2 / 6.28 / 6.11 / 6.02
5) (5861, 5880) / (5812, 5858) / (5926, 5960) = 0.4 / 6.25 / 6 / 5.89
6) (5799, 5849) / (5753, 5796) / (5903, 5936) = -0.8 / 6.25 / 6.32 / 6.18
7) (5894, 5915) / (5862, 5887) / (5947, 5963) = -0.4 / 5.98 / 6.05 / 5.86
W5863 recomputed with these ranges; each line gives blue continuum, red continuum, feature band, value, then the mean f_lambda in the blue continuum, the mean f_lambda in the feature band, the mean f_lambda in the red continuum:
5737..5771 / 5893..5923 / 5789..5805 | 0.1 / 6.27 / 6.18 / 6.08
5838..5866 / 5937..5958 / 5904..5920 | -1.0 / 6.04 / 6.24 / 5.8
